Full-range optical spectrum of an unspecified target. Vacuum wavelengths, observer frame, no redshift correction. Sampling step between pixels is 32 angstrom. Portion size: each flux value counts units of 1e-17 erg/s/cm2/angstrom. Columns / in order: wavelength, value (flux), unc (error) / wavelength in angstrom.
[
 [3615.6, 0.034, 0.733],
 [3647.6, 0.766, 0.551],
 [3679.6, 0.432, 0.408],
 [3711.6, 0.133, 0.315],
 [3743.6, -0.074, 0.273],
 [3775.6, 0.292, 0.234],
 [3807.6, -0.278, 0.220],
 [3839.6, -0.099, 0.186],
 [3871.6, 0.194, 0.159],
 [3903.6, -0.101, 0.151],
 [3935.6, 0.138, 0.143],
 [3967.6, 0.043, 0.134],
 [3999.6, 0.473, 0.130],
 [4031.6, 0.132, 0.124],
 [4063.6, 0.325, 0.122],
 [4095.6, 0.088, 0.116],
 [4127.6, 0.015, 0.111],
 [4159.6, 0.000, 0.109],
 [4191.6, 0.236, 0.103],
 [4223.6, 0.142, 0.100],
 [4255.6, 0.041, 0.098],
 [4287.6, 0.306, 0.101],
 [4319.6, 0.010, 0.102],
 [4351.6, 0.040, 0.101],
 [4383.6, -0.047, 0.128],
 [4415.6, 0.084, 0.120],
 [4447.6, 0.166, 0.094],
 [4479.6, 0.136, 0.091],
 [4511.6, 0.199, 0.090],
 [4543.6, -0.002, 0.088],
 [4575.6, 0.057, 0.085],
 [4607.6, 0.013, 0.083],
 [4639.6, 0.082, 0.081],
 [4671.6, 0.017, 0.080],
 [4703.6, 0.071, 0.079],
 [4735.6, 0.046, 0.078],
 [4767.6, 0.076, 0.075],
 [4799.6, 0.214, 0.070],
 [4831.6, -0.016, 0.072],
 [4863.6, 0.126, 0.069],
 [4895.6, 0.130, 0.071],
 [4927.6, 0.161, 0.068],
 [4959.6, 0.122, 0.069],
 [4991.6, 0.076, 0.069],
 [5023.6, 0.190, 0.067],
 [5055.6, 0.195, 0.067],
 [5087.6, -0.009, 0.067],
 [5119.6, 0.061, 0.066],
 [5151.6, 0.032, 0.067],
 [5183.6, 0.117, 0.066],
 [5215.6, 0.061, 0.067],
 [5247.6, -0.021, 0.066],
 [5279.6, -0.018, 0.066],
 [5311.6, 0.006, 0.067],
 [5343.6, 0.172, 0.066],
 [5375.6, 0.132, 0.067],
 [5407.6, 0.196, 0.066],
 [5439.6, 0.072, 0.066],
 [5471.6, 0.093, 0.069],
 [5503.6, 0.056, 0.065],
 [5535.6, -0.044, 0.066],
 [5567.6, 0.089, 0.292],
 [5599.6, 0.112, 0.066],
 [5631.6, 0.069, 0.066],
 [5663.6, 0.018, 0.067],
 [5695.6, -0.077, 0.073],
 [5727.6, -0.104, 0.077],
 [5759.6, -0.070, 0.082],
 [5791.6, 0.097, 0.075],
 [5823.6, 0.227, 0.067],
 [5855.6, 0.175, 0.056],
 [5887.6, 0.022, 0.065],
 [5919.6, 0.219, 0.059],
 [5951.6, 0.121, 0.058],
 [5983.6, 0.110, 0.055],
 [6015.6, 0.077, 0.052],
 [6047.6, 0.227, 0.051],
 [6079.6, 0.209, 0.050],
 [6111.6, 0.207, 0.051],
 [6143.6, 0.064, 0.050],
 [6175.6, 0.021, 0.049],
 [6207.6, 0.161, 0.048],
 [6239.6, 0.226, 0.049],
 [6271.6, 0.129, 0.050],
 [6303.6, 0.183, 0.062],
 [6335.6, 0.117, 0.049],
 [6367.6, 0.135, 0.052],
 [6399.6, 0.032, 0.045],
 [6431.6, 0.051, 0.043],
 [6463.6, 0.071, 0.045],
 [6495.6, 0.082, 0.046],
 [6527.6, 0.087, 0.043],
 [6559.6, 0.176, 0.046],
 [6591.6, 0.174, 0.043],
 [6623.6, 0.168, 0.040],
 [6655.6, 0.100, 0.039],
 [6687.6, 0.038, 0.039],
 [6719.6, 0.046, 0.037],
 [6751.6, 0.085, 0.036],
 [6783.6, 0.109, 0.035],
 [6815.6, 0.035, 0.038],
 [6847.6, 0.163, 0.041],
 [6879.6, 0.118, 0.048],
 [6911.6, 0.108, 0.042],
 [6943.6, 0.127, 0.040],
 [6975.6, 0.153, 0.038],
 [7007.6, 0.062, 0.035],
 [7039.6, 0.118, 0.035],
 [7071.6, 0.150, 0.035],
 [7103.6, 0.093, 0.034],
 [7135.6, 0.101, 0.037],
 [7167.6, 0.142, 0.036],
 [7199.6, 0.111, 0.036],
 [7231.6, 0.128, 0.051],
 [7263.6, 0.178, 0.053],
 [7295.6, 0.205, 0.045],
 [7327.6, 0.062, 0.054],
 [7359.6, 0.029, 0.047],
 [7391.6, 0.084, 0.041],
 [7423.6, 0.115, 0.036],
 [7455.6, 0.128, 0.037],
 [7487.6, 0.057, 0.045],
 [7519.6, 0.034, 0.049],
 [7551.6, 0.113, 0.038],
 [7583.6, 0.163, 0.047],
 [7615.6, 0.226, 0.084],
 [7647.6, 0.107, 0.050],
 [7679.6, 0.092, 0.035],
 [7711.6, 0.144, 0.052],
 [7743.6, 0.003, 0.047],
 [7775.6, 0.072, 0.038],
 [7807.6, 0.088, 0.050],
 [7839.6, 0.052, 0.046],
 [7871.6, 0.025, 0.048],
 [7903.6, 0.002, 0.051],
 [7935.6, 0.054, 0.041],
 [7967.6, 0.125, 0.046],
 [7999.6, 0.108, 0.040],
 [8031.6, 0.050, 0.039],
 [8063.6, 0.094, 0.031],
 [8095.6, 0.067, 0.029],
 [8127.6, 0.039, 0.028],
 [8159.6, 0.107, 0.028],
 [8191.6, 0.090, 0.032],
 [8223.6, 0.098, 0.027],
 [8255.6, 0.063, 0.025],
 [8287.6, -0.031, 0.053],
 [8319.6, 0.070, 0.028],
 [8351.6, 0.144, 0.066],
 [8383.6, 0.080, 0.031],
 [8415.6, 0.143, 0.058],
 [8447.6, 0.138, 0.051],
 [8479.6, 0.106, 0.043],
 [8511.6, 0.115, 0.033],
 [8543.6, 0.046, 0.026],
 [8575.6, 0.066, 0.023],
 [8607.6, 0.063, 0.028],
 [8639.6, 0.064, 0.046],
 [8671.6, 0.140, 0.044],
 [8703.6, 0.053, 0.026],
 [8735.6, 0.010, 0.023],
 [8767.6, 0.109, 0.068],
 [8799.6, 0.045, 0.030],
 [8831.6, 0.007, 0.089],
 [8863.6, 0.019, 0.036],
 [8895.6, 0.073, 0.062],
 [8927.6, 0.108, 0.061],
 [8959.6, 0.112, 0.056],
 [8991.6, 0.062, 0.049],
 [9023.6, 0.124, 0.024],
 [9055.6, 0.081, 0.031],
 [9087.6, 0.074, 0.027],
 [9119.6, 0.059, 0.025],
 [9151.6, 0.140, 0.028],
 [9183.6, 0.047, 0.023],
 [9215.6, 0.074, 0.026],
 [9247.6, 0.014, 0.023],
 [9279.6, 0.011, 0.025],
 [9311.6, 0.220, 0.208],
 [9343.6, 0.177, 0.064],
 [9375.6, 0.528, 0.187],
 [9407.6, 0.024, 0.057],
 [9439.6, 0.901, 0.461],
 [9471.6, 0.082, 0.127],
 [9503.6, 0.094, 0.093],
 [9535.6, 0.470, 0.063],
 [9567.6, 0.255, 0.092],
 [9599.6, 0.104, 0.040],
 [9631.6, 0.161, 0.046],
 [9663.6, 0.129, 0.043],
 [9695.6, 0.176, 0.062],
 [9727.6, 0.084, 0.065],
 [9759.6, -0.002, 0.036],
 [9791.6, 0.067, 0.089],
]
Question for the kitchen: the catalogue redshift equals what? 1.557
